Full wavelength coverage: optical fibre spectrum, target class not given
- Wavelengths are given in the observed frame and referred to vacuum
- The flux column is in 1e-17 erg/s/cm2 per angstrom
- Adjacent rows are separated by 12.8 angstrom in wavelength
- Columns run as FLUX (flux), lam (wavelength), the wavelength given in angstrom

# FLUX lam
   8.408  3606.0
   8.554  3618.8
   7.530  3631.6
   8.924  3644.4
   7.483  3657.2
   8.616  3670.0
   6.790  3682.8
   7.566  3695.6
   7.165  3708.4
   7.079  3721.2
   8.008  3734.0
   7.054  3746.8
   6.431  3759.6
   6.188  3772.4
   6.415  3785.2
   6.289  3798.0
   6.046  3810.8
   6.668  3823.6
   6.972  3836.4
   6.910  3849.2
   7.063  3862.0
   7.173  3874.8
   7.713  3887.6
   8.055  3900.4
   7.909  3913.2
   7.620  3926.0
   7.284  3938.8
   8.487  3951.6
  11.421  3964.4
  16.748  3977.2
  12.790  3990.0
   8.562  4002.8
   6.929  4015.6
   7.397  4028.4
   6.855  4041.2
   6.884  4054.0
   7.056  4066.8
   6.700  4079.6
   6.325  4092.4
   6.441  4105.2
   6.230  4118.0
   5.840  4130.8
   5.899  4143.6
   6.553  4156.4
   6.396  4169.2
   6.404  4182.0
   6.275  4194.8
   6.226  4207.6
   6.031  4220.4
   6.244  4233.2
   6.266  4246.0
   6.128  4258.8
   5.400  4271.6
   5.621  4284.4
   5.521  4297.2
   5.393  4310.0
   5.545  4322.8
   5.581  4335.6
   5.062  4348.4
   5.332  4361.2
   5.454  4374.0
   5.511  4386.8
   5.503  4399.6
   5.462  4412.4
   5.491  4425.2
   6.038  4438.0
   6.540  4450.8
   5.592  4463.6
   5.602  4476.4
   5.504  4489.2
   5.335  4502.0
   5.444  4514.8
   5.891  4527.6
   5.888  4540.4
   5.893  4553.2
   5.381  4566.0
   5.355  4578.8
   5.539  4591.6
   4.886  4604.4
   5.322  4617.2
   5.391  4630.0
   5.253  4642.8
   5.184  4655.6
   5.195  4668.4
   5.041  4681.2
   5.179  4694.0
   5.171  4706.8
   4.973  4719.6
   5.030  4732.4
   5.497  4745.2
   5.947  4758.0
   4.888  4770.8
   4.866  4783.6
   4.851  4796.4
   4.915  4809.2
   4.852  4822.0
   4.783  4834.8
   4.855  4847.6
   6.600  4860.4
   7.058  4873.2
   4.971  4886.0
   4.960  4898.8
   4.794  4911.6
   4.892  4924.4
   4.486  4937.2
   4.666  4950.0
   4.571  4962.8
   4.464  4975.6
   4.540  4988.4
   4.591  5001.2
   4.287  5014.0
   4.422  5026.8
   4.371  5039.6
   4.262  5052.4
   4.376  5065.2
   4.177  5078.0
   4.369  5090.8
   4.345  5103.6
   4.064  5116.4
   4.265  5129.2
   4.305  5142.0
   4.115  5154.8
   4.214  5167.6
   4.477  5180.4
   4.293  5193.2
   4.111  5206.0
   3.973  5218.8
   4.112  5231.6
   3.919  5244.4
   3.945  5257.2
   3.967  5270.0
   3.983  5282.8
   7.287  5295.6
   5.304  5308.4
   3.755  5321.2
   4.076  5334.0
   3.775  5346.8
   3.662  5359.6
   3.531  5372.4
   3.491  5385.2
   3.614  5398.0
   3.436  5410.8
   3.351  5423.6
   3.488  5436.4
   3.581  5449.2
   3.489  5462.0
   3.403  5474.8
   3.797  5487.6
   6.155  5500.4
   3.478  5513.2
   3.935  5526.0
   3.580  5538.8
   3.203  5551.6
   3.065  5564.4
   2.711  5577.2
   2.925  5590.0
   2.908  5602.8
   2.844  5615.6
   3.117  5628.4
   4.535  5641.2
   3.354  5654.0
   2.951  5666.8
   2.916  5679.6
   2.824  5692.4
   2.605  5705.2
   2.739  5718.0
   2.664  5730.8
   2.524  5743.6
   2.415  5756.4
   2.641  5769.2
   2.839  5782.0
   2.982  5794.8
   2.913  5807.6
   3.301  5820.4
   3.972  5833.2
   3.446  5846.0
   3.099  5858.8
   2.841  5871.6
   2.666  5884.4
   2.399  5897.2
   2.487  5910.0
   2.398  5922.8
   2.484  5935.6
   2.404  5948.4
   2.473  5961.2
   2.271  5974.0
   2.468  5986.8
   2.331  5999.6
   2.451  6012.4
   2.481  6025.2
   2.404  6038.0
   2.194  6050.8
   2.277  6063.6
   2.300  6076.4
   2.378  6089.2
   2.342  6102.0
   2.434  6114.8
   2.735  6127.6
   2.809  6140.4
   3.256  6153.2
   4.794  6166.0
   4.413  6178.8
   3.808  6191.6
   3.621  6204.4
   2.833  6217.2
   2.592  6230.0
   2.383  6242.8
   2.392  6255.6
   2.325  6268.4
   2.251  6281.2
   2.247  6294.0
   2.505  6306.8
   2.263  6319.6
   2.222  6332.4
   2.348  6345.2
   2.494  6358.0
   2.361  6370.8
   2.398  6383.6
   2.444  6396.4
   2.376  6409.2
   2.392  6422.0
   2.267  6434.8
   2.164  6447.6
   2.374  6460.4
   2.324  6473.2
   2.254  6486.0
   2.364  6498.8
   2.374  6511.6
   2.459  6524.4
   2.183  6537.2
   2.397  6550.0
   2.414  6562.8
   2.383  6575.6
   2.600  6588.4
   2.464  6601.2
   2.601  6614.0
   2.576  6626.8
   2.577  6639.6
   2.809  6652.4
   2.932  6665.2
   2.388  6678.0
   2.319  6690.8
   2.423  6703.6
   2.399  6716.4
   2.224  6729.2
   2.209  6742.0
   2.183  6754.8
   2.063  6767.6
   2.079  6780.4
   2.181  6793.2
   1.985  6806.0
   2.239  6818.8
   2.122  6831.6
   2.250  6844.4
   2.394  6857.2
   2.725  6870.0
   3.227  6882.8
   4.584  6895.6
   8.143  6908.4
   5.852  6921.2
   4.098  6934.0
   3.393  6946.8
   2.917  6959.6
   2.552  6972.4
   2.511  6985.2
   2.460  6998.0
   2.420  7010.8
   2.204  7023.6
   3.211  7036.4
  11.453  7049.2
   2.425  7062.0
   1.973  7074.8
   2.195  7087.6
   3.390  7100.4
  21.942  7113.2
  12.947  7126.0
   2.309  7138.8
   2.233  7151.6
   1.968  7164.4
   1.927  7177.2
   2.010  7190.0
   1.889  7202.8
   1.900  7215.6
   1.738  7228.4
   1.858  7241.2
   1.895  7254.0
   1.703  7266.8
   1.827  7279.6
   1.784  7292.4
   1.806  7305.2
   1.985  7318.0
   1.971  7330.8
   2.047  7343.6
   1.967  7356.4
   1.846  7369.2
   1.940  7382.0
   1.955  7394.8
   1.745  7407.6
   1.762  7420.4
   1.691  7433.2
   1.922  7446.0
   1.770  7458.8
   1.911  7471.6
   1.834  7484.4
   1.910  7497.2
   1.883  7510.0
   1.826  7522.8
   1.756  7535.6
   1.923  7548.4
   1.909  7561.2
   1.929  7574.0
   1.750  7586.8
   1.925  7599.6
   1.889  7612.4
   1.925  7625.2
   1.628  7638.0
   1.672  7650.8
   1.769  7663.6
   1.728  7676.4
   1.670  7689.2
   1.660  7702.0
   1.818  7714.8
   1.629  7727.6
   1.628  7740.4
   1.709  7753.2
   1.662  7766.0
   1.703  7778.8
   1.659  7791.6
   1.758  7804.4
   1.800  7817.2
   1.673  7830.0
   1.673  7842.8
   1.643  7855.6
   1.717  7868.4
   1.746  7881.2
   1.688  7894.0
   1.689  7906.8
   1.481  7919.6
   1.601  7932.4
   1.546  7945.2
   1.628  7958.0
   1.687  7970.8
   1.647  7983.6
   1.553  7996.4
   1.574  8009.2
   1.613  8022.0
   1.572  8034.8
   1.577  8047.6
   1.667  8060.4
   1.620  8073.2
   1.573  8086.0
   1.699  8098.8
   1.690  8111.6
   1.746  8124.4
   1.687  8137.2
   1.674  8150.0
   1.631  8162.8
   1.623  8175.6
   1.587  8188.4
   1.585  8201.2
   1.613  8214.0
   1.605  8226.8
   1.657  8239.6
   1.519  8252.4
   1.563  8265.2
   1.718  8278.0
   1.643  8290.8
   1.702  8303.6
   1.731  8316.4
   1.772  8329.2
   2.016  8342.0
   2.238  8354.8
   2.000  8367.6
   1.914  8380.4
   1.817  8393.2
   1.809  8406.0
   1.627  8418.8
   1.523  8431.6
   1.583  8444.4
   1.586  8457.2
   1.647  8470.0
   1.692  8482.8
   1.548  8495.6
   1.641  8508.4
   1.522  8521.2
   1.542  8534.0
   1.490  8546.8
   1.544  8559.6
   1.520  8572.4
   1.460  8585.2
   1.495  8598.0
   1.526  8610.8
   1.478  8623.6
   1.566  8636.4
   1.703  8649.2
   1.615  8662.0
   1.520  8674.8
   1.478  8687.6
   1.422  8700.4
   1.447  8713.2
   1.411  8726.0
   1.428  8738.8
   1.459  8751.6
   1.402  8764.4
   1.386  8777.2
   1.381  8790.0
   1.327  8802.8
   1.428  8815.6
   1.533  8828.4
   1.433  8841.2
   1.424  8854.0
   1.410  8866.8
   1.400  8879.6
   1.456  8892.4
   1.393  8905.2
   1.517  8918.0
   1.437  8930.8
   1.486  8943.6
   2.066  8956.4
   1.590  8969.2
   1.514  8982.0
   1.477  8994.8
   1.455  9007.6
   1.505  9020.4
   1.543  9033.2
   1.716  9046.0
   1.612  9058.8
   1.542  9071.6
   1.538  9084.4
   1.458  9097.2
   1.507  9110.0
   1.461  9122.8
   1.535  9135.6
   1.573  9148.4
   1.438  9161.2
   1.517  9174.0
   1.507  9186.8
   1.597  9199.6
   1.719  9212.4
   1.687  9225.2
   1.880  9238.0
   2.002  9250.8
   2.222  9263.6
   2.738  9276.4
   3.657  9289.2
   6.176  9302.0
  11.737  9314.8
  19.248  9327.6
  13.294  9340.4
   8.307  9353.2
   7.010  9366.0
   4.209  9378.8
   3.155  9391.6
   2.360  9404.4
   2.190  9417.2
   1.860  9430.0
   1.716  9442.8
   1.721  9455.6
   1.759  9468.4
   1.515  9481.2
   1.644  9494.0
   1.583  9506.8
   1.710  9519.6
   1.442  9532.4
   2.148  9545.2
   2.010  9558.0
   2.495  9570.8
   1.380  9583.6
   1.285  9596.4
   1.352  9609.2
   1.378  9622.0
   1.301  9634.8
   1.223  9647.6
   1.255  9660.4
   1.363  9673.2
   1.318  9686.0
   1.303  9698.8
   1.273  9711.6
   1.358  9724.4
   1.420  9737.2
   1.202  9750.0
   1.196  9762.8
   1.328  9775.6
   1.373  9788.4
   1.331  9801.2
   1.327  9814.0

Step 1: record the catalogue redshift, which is 0.421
